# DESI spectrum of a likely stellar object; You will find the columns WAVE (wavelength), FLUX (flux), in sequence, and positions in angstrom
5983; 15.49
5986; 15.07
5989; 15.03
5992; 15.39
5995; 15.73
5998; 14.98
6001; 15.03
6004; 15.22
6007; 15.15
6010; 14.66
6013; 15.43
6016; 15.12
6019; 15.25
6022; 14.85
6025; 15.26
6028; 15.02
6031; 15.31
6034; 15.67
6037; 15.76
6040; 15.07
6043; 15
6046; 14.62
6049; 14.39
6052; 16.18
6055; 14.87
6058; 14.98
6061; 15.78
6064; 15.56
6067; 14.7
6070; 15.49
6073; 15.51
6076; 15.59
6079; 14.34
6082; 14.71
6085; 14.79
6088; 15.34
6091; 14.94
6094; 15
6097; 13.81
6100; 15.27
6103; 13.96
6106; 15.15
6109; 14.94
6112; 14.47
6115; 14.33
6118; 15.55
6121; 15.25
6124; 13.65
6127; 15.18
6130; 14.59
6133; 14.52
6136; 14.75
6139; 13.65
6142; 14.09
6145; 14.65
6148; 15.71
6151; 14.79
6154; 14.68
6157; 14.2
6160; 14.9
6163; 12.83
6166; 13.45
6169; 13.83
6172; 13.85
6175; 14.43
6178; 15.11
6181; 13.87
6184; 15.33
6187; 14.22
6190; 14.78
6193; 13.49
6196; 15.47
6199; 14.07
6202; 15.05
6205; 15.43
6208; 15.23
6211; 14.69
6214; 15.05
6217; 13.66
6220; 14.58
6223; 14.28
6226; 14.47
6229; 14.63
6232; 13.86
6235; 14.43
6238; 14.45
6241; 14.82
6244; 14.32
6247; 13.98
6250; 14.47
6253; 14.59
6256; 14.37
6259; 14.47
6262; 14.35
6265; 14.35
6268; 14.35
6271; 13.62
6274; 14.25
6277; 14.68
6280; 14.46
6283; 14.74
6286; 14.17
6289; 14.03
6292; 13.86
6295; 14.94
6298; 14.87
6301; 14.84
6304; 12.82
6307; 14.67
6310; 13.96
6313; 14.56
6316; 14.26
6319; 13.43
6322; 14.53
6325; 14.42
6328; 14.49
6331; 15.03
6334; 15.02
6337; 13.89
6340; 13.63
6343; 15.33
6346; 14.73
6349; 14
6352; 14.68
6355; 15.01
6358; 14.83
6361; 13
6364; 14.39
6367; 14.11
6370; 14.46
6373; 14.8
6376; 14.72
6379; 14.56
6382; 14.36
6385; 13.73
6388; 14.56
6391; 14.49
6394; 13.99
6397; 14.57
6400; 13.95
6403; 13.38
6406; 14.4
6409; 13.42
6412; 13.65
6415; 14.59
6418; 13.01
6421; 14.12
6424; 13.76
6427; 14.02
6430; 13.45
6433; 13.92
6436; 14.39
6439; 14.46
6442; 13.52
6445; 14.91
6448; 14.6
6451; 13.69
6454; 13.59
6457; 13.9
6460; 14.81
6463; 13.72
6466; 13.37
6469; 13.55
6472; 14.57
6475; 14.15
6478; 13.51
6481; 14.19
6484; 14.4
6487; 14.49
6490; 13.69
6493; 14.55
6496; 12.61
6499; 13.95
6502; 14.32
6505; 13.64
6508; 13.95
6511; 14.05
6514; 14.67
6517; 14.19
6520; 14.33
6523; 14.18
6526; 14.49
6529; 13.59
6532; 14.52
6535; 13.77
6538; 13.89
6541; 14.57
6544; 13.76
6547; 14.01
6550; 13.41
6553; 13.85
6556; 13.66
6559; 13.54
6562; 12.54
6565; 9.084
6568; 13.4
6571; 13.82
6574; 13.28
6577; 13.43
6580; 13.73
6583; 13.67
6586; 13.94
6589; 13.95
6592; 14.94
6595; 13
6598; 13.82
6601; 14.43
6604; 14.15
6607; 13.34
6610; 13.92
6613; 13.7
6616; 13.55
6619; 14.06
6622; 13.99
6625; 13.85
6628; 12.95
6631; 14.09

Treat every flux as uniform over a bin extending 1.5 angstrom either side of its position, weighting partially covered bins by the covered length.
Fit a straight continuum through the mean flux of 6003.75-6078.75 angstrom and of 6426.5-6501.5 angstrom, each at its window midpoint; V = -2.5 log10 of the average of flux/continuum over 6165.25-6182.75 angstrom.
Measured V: 0.05 mag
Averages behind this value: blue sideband 15.2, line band 14.1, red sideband 14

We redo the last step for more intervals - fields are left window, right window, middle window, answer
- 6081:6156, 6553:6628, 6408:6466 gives 0.00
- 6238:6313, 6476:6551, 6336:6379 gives -0.01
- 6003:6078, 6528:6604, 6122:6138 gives 0.03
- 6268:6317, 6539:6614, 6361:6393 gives -0.02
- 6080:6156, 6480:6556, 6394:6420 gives 0.03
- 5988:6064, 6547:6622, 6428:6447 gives -0.01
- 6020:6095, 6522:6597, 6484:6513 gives -0.01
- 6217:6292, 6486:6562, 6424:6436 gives 0.02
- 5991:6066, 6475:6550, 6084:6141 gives 0.02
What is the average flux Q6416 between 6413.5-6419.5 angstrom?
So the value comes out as 13.8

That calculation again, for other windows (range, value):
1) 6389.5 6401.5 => 14.2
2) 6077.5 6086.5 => 14.6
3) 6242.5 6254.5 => 14.3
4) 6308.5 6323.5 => 14.1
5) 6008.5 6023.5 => 15.1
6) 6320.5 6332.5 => 14.6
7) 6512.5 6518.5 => 14.4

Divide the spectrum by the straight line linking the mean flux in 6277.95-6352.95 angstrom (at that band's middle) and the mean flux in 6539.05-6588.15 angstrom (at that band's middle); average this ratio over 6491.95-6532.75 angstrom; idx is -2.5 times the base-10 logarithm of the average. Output -0.04 mag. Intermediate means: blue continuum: 14.4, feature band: 14.1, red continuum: 13.4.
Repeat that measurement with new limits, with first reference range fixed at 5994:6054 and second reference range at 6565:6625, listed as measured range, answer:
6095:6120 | 0.02 mag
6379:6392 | -0.01 mag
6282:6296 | 0.01 mag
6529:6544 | -0.02 mag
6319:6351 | -0.01 mag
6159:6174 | 0.08 mag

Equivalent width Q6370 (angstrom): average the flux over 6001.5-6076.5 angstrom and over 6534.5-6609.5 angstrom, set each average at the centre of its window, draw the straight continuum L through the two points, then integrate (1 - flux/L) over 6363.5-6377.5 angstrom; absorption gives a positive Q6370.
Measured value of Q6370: -0.3 angstrom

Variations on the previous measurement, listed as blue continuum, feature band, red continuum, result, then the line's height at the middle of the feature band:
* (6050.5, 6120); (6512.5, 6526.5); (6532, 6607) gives -0.6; 13.7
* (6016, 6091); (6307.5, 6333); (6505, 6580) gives 0.0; 14.3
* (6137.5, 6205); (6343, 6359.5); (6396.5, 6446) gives -0.7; 14.1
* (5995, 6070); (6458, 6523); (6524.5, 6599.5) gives -1.1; 13.8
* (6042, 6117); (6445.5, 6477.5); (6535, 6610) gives -0.3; 13.9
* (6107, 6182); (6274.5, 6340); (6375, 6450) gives -0.5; 14.2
